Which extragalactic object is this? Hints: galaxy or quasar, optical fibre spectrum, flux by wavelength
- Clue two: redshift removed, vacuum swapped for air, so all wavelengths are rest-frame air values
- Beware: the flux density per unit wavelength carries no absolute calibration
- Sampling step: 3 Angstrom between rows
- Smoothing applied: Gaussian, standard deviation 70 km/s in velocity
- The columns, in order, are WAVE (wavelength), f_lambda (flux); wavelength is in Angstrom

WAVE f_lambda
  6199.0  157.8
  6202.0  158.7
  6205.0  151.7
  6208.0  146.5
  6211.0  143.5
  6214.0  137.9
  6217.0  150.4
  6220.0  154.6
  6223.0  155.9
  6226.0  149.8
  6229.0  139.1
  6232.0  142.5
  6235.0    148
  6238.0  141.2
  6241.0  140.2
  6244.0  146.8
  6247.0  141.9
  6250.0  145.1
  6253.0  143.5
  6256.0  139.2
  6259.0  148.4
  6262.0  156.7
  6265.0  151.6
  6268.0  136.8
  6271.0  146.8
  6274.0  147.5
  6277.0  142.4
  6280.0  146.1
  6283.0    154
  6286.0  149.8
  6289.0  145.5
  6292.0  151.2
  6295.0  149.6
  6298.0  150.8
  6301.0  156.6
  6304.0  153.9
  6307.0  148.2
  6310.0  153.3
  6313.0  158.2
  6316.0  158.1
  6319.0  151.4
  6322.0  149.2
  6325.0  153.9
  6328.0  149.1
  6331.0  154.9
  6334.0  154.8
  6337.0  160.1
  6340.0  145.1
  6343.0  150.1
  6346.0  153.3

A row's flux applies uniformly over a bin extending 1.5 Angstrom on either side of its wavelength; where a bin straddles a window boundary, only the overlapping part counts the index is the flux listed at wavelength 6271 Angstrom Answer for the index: 146.8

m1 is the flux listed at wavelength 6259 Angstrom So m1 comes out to 148.4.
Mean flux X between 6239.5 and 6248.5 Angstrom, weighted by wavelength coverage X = 143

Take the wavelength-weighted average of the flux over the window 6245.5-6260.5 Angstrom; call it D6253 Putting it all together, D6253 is 144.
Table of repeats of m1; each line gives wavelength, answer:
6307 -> 148.2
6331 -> 154.9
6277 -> 142.4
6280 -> 146.1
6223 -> 155.9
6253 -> 143.5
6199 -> 157.8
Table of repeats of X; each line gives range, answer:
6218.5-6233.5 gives 148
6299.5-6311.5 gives 153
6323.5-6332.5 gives 153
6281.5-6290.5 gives 150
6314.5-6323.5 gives 153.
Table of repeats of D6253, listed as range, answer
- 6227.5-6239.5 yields 143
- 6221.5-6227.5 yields 153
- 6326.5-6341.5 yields 153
